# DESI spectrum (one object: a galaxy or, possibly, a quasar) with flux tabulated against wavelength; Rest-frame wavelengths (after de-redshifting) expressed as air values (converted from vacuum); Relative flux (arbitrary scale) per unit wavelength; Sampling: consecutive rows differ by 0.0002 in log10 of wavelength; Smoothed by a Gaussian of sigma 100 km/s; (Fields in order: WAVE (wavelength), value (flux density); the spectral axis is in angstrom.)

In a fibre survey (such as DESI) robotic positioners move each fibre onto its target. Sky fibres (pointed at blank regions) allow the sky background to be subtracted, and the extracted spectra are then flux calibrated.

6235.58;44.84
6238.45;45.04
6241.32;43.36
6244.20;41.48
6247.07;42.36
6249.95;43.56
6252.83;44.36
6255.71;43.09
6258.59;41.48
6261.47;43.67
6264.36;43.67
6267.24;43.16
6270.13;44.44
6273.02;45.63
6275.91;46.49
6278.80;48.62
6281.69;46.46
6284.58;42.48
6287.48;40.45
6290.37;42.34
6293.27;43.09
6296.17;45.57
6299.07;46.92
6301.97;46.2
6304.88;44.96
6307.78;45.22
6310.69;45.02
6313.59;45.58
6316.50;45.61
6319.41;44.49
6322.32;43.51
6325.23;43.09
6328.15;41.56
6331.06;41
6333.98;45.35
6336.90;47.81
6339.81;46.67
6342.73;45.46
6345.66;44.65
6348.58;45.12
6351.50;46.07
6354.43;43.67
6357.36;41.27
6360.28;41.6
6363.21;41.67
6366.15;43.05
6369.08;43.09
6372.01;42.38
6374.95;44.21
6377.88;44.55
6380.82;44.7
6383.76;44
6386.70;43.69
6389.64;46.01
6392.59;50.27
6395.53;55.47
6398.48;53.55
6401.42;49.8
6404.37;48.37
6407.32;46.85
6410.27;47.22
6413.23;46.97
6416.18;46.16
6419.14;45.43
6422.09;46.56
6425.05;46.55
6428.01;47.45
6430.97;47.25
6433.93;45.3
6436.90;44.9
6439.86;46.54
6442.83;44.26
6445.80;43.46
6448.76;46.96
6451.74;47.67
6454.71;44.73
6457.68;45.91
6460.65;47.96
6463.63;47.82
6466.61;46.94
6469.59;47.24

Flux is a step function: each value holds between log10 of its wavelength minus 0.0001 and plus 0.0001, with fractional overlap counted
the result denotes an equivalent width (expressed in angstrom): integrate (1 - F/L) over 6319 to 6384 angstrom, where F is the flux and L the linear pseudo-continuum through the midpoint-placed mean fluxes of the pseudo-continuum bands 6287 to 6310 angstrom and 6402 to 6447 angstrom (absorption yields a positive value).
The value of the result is 2.0 angstrom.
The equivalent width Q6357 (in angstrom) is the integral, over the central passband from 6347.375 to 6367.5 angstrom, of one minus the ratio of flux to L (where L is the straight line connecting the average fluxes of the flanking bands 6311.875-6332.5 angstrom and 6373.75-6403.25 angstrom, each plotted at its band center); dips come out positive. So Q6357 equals 1.13 angstrom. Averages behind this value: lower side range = 43.6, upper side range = 47.7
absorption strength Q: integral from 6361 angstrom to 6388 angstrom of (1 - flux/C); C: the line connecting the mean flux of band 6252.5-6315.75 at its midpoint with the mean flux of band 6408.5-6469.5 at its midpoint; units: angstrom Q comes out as 1.27 angstrom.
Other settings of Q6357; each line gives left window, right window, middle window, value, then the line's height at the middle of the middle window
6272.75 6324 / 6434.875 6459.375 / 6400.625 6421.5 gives -0.80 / 45.4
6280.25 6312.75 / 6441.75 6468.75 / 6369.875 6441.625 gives -1.75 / 45.7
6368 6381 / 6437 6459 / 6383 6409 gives -2.65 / 44.3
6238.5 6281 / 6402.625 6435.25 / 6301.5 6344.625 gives 0.37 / 45.1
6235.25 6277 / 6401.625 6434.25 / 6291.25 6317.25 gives -0.35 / 44.7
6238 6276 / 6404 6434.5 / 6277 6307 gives -0.34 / 44.2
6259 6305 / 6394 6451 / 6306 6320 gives -0.02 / 45.2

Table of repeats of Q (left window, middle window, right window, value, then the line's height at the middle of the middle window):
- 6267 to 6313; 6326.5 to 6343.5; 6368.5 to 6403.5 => 0.5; 45.8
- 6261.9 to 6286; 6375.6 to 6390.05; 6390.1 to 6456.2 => 0.7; 46.7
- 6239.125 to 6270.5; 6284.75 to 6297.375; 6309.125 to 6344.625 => 0.3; 43.9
